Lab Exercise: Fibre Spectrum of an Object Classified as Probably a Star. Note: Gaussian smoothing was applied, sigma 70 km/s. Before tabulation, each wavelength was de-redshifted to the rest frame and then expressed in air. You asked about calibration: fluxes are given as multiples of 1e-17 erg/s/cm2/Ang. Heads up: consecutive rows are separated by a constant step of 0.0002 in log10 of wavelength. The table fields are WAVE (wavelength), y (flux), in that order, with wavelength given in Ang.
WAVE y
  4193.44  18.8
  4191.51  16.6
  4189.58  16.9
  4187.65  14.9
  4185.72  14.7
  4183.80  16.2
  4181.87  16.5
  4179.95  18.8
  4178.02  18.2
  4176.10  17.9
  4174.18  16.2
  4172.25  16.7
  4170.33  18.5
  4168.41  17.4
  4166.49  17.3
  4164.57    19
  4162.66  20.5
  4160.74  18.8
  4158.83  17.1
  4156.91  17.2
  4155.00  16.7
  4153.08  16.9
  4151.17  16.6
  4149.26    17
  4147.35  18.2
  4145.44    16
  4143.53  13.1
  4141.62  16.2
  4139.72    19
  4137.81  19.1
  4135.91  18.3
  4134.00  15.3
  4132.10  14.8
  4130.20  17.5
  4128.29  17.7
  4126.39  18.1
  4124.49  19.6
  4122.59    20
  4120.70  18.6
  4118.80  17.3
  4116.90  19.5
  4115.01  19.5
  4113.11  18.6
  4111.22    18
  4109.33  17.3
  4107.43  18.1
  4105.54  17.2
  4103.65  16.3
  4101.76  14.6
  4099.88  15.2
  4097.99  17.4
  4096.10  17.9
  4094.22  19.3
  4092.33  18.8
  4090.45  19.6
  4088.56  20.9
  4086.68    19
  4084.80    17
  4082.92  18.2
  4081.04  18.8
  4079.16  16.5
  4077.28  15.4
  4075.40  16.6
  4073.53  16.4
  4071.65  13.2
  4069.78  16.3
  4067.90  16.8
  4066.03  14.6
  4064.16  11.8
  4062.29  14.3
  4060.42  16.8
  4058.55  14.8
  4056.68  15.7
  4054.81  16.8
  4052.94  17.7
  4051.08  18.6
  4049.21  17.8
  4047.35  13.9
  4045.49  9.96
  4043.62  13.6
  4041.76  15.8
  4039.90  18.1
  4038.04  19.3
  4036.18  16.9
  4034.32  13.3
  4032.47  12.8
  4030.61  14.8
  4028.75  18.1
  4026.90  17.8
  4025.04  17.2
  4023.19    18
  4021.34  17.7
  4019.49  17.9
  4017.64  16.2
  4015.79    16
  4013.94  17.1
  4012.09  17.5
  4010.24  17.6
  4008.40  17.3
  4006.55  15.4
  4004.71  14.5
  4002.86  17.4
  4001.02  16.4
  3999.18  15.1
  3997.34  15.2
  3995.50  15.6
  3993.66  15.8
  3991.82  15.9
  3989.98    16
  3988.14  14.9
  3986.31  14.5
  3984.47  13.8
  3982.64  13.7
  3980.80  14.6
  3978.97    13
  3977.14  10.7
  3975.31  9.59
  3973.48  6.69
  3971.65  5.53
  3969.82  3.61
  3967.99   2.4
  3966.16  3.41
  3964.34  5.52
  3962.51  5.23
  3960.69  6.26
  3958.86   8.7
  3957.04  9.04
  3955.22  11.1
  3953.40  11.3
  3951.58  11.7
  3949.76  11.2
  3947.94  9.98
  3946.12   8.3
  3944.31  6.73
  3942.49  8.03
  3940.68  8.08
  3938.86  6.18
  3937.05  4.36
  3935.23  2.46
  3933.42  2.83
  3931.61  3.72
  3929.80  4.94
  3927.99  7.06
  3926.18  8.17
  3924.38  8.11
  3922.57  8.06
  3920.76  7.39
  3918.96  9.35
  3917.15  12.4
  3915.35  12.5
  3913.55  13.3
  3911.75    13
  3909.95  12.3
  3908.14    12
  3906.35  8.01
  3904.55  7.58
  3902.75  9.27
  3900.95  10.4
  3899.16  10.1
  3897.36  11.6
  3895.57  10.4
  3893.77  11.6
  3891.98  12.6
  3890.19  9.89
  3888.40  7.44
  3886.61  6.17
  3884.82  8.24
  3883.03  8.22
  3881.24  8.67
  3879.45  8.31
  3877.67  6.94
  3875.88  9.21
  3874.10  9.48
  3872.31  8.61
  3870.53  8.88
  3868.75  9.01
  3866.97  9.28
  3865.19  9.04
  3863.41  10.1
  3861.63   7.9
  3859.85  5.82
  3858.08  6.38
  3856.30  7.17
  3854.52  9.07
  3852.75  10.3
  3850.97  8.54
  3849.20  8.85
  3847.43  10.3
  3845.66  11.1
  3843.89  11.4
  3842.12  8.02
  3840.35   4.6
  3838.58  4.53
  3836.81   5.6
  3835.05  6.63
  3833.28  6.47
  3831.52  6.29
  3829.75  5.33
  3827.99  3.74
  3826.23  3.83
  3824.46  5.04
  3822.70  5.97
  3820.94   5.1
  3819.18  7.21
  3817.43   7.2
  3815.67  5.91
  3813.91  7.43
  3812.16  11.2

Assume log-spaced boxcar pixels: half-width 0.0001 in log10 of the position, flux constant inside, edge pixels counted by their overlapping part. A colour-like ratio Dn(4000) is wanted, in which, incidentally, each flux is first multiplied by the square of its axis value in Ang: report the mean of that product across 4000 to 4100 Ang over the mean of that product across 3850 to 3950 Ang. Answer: 2.1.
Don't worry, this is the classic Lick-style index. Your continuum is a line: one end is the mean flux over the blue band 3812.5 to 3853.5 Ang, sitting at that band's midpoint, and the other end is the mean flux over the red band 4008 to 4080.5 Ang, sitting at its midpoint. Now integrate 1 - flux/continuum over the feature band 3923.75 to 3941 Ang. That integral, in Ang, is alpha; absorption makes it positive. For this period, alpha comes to 8.9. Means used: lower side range 6.98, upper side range 16.1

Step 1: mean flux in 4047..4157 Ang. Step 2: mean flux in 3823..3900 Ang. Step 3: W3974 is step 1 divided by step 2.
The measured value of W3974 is 2.1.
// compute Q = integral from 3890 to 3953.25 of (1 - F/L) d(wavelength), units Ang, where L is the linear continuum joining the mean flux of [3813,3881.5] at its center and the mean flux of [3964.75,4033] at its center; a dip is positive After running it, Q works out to 9.4 Ang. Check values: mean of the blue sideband 7.52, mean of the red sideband 14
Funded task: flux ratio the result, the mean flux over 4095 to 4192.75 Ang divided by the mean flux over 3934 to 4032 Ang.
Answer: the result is 1.4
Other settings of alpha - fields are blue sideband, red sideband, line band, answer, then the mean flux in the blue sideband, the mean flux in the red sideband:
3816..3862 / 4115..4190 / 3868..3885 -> -0.7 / 7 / 17.4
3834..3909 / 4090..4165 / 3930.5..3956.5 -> 8.6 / 8.74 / 17.6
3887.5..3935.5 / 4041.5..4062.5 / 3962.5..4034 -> -2.4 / 9.21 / 15.5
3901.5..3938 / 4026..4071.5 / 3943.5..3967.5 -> 4.8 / 8.35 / 15.6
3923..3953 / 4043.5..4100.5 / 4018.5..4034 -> -4.0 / 7.08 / 16.5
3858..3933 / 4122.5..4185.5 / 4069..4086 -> -1.8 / 9.07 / 17.4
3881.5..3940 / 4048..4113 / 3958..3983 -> 8.7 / 8.73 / 16.9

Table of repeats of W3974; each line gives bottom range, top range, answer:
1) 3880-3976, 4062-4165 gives 2.09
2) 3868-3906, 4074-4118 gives 1.94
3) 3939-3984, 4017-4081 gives 1.87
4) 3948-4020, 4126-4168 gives 1.40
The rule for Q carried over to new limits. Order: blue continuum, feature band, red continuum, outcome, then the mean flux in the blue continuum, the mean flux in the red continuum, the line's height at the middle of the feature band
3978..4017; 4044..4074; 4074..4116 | 2.9 Ang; 15.6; 17.7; 16.9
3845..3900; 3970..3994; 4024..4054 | 2.4 Ang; 9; 16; 13.6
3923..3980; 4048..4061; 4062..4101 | -1.7 Ang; 7.25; 16.9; 14.9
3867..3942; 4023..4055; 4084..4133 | -2.7 Ang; 8.7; 18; 14.8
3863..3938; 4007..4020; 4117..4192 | -4.5 Ang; 8.82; 17.3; 12.6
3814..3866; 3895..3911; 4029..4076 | -1.0 Ang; 7.16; 15.5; 9.63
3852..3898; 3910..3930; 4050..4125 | 1.5 Ang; 8.84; 17.2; 10.6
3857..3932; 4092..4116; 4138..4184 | -2.9 Ang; 9.12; 17.4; 15.6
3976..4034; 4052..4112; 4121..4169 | -0.3 Ang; 15.7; 17.5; 16.7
